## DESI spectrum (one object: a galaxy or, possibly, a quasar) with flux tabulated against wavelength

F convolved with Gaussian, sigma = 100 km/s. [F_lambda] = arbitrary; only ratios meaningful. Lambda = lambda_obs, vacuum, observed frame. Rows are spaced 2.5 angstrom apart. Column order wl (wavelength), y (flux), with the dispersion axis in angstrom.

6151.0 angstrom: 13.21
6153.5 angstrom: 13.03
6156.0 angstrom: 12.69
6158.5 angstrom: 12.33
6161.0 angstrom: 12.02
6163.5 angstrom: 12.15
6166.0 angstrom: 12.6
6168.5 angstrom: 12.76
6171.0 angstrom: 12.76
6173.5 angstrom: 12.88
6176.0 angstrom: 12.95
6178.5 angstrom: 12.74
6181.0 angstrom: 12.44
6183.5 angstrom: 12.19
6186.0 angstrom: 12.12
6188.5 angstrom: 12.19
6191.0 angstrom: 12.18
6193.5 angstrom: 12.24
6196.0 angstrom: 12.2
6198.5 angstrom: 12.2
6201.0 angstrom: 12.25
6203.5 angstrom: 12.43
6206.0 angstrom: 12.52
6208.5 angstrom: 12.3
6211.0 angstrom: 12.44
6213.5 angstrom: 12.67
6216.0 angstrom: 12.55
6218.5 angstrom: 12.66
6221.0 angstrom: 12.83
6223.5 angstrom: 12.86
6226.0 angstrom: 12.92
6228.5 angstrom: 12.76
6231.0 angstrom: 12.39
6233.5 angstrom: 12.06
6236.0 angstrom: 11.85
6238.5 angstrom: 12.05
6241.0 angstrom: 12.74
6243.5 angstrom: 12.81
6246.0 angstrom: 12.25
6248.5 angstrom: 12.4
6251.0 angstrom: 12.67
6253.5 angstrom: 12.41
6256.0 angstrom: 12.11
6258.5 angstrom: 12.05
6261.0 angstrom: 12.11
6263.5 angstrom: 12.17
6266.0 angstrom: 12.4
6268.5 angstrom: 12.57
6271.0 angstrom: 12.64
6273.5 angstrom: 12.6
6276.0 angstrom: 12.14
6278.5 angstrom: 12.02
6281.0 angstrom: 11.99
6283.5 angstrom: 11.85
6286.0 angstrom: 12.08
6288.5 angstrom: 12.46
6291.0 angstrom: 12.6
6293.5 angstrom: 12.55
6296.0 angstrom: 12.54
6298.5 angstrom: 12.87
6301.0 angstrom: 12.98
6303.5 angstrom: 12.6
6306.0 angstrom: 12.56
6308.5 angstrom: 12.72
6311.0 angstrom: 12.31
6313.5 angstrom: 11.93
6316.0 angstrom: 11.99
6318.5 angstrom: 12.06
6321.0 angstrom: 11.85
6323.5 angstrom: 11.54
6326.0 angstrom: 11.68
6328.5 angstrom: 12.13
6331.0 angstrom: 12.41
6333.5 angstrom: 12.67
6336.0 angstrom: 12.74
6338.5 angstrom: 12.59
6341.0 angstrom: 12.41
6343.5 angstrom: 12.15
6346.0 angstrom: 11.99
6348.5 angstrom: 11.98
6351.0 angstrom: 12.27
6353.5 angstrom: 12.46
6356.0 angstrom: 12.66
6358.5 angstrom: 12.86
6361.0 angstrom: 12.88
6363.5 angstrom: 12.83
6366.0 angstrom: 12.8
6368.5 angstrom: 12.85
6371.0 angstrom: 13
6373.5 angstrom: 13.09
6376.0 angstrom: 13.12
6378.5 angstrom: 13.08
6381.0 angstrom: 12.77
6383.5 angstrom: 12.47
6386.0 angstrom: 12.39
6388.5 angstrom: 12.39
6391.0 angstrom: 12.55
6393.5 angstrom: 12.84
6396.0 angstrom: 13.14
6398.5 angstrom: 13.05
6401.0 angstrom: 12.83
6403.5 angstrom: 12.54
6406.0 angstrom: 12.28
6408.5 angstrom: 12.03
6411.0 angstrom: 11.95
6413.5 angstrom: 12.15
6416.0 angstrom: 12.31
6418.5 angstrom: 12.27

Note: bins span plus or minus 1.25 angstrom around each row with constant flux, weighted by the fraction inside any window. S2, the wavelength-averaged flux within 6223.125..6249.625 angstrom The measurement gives 12.4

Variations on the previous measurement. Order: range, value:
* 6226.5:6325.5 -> 12.3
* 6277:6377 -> 12.4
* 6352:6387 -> 12.8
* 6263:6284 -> 12.3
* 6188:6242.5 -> 12.4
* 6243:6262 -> 12.3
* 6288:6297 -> 12.5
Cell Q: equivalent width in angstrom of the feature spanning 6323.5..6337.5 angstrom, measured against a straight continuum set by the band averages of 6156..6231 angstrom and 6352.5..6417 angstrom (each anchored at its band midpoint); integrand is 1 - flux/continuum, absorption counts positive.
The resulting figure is 0.40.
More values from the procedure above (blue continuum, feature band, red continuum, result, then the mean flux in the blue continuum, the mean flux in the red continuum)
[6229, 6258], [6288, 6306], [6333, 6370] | -0.3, 12.3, 12.5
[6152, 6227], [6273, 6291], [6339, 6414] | 0.5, 12.5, 12.6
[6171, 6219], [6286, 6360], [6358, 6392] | 1.9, 12.4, 12.8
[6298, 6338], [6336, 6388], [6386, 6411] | -0.7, 12.3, 12.6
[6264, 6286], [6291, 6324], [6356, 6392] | 0.2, 12.3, 12.8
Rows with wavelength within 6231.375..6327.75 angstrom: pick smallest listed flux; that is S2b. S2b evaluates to 11.54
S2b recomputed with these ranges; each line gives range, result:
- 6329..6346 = 11.99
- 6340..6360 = 11.98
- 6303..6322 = 11.85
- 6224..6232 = 12.39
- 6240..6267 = 12.05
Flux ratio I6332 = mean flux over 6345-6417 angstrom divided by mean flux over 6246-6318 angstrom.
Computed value 1.02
